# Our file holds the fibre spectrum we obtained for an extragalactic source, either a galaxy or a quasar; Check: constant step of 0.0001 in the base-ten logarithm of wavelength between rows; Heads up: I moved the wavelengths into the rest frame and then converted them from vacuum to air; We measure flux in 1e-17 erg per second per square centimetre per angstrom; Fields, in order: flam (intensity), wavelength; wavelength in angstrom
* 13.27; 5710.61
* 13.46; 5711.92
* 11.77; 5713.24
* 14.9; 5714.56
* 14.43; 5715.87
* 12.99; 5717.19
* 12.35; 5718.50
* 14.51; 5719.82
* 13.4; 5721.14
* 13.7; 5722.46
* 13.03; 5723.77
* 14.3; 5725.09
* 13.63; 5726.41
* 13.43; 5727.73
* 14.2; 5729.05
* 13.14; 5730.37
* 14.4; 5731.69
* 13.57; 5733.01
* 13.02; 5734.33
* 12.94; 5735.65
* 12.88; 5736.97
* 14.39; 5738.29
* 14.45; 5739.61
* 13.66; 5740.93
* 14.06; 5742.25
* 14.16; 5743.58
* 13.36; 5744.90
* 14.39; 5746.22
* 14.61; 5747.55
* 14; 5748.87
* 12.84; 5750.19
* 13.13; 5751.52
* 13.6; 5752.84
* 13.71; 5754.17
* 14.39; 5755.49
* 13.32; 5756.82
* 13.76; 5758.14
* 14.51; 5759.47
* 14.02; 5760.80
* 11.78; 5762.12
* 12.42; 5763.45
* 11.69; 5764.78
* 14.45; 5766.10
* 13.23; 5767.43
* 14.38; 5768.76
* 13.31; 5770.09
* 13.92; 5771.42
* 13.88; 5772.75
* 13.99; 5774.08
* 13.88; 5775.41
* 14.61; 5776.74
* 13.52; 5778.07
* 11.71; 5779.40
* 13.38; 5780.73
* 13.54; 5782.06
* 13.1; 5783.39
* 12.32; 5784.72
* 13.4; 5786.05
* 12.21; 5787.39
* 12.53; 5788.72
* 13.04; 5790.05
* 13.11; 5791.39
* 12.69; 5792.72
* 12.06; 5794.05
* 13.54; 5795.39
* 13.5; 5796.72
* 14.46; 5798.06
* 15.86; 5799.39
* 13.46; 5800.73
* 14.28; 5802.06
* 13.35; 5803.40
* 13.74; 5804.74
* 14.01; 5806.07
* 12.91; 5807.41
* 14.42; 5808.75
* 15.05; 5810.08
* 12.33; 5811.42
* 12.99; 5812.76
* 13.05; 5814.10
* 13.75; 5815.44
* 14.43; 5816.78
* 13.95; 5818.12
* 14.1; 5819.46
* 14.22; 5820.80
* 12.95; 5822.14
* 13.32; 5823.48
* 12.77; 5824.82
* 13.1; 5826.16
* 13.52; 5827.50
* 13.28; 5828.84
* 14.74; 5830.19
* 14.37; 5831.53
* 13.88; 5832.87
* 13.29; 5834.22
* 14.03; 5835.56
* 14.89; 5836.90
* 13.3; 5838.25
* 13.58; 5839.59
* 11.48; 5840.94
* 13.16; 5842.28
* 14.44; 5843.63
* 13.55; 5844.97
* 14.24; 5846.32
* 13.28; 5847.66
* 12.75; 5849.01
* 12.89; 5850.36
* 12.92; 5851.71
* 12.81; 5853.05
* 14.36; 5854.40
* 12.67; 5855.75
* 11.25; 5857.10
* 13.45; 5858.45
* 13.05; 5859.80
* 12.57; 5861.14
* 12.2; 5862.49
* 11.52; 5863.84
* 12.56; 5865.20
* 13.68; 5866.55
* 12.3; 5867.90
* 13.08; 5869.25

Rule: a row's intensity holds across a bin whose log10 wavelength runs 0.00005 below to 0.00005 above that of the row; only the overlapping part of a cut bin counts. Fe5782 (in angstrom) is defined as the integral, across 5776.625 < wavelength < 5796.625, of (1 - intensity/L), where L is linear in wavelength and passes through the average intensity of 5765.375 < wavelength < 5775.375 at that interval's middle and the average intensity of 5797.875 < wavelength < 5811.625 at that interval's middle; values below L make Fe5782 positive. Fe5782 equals 1.4 angstrom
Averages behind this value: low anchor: 13.9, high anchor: 14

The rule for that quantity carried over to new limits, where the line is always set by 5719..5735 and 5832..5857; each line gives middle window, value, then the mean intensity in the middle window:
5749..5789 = 0.6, 13.4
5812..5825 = -0.1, 13.6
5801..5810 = -0.3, 13.9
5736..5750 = -0.3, 13.9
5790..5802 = -0.1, 13.6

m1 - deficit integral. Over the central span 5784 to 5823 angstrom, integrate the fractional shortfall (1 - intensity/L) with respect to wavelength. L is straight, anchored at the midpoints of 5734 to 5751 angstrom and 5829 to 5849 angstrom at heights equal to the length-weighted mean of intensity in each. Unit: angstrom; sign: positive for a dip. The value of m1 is 0.6 angstrom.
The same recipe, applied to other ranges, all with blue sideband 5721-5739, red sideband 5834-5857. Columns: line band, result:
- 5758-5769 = 0.17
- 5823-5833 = -0.18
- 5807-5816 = -0.07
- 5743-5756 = -0.26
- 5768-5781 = -0.17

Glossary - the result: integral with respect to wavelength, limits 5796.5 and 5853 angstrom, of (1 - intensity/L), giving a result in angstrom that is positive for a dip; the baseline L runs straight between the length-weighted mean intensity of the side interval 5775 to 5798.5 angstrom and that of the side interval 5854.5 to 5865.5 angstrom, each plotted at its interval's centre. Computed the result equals -3.7 angstrom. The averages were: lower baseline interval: 13.1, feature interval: 13.6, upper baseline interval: 12.5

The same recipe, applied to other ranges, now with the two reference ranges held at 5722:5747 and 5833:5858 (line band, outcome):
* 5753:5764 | 0.1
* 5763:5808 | 0.4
